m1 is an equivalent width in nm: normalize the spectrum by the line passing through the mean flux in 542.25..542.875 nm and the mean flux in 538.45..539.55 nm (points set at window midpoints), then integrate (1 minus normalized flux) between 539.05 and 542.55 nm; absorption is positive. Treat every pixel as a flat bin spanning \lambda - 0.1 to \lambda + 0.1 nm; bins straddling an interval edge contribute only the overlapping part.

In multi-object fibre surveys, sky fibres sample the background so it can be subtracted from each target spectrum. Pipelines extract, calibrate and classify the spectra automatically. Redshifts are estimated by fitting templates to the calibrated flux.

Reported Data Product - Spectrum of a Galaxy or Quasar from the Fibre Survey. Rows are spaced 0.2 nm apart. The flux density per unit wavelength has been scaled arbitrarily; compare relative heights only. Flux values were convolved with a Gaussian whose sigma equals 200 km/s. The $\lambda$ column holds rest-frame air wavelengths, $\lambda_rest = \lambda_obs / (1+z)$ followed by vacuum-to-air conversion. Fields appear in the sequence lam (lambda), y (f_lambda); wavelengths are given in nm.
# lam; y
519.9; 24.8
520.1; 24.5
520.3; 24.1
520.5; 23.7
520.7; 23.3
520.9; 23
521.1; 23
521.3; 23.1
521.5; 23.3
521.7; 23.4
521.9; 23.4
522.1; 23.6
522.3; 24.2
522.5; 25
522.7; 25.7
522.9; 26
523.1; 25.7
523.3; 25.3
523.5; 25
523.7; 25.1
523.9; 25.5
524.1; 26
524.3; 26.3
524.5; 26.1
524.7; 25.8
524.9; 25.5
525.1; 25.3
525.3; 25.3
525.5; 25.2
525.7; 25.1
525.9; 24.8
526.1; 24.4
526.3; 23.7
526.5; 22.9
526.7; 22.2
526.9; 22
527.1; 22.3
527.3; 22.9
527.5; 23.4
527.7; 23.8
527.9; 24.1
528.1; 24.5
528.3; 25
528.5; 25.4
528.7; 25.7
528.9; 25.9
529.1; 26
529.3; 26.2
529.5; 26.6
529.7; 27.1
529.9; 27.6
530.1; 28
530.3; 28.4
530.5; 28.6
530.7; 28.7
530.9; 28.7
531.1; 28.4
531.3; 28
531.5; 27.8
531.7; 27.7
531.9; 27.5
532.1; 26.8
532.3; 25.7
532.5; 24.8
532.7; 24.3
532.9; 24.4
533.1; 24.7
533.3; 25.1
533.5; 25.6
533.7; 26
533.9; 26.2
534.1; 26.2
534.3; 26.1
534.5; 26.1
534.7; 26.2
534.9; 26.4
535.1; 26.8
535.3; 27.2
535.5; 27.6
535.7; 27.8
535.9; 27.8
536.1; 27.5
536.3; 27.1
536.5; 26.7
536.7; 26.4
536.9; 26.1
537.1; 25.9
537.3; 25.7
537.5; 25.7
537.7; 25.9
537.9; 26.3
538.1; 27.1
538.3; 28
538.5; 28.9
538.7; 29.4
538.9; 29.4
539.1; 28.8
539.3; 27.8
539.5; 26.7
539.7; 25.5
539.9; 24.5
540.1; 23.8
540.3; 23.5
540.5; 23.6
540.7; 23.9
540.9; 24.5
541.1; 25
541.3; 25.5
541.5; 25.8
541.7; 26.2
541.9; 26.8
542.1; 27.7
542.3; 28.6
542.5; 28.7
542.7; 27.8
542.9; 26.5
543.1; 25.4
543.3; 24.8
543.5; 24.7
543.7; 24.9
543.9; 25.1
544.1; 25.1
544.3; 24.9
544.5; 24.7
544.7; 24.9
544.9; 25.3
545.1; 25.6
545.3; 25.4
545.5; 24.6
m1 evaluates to 0.31 nm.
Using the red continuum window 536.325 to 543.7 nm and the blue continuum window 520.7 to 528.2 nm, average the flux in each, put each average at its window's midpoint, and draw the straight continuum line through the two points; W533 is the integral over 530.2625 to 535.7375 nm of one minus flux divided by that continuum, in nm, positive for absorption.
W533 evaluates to -0.27 nm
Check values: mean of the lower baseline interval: 24.4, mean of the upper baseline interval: 26.3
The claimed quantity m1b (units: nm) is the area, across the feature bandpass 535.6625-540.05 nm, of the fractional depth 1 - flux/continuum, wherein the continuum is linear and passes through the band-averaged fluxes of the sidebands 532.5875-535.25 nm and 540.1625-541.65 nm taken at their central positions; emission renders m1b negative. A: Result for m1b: -0.34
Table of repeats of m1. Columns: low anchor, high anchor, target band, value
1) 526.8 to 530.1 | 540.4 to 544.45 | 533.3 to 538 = -0.20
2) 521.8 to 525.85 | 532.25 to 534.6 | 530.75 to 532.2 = -0.14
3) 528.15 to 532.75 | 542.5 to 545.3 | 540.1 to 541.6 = 0.08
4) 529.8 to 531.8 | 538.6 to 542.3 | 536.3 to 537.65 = 0.04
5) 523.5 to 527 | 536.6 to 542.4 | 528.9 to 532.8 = -0.28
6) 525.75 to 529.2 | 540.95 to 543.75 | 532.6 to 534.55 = -0.04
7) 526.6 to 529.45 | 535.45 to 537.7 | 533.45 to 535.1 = -0.01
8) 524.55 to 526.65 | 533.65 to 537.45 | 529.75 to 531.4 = -0.17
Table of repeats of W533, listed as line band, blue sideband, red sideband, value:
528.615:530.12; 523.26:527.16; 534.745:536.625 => -0.05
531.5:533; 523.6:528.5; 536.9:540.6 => -0.03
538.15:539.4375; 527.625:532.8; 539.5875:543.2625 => -0.13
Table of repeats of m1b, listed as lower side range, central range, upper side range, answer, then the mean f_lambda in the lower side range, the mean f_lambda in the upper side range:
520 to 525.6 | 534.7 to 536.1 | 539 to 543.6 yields -0.09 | 24.7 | 25.9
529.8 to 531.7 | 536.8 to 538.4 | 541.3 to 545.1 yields 0.04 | 28.2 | 26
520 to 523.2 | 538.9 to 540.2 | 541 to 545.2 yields -0.04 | 24.1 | 25.9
